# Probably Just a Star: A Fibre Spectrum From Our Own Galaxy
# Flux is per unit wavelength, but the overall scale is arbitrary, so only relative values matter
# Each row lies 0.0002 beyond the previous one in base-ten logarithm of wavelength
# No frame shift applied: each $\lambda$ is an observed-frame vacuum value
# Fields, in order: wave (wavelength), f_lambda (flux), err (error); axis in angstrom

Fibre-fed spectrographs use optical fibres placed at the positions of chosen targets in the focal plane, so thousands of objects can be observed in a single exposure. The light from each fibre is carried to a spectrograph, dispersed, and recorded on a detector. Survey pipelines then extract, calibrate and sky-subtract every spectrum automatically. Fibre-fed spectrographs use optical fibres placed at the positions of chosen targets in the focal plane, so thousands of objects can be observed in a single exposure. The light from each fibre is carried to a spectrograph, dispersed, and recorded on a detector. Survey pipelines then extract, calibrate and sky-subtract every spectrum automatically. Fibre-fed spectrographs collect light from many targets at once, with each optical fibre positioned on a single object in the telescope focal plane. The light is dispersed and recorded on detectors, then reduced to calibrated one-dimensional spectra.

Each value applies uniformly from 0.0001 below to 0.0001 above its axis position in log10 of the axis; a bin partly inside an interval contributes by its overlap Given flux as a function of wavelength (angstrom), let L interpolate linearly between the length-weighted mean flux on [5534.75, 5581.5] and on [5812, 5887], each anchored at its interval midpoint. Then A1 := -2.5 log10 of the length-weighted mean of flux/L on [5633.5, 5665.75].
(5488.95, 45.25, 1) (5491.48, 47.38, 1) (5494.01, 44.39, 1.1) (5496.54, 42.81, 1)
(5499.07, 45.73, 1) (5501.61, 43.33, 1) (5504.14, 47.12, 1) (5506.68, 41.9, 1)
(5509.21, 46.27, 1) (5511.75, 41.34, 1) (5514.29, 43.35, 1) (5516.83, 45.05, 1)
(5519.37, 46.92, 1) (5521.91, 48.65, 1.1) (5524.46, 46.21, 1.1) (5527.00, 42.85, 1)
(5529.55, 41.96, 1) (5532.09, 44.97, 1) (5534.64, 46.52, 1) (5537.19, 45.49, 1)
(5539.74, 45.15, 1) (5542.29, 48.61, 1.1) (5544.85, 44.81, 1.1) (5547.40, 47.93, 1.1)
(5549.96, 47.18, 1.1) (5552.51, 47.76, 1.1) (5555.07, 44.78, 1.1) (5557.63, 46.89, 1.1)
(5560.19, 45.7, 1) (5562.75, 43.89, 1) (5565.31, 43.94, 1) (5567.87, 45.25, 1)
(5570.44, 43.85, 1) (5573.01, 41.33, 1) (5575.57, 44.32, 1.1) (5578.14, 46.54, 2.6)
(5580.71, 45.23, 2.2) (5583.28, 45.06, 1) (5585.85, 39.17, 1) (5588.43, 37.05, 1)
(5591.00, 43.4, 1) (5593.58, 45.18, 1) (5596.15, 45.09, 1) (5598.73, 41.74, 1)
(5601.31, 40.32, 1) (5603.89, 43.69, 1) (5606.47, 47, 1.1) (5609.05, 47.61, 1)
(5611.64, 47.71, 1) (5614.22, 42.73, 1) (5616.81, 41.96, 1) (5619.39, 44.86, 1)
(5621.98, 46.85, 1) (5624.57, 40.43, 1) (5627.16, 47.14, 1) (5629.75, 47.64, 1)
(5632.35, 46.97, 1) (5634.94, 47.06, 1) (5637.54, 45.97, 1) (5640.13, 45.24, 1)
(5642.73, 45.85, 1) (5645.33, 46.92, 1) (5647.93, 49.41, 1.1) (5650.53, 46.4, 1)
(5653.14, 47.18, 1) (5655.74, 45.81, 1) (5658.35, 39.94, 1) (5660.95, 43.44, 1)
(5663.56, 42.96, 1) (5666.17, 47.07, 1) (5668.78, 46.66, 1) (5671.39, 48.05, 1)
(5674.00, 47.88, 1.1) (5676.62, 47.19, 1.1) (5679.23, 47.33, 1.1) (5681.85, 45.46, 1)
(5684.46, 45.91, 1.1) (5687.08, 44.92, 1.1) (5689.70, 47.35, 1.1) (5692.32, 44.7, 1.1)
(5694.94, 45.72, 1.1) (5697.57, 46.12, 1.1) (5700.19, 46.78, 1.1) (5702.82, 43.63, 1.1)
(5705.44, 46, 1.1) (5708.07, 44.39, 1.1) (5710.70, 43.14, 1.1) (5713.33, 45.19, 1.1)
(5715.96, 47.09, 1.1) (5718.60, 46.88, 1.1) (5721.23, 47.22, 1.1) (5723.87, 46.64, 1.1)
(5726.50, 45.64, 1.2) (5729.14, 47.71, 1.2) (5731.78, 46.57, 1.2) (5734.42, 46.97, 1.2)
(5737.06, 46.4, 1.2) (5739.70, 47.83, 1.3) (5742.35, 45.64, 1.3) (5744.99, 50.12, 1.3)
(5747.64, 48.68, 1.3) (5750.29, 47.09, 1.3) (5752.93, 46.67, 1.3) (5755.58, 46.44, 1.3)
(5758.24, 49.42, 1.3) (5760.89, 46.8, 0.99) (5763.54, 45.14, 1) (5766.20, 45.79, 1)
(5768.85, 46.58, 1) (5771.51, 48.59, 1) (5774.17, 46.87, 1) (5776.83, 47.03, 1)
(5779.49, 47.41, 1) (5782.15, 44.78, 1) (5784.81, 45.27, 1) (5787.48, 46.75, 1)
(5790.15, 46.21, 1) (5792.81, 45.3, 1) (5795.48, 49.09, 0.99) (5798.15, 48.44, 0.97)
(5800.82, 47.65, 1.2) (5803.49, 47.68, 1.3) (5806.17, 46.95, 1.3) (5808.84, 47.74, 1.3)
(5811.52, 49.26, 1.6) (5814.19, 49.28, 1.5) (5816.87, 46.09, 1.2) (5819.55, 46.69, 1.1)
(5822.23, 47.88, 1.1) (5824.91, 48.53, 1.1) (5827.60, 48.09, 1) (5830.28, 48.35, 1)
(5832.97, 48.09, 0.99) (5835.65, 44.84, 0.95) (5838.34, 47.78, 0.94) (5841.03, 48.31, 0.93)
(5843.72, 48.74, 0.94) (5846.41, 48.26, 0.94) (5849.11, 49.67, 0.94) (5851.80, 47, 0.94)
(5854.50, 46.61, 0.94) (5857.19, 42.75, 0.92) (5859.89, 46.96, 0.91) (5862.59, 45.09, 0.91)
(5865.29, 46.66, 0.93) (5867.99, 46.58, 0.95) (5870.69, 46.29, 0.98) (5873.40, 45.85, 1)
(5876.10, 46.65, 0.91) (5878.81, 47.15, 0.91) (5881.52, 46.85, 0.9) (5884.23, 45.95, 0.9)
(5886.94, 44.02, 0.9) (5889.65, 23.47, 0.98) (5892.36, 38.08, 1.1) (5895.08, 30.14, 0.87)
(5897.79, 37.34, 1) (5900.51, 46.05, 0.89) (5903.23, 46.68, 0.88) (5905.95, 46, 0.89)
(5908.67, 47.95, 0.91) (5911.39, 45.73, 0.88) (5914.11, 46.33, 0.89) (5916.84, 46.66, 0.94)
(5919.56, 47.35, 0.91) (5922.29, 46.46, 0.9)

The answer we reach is 0.01 mag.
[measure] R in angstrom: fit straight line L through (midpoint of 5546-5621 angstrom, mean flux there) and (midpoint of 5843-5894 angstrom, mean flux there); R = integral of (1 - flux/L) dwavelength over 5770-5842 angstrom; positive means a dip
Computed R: -4.4 angstrom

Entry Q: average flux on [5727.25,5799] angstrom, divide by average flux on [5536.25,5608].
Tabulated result 1.1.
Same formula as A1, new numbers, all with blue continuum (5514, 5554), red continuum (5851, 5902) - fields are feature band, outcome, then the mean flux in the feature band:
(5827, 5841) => -0.097 mag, 47.5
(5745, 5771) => -0.074 mag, 47.2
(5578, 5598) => 0.058 mag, 43.1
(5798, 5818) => -0.100 mag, 47.9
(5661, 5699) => -0.035 mag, 46.1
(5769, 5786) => -0.066 mag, 46.7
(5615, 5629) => 0.020 mag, 44.3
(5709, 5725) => -0.038 mag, 46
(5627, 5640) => -0.040 mag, 46.8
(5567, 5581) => 0.030 mag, 44.3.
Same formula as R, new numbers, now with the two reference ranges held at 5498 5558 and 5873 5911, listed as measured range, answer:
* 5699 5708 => -0.28 angstrom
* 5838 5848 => -1.32 angstrom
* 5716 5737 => -1.48 angstrom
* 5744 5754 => -1.05 angstrom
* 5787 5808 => -2.04 angstrom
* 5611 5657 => -1.41 angstrom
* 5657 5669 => 0.13 angstrom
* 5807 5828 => -2.43 angstrom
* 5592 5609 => 0.26 angstrom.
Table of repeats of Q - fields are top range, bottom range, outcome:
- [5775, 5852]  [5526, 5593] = 1.06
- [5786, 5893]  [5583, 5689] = 1.03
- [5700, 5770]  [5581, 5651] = 1.04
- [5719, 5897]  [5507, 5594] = 1.03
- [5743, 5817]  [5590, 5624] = 1.06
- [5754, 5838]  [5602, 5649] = 1.03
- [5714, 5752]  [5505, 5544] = 1.05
